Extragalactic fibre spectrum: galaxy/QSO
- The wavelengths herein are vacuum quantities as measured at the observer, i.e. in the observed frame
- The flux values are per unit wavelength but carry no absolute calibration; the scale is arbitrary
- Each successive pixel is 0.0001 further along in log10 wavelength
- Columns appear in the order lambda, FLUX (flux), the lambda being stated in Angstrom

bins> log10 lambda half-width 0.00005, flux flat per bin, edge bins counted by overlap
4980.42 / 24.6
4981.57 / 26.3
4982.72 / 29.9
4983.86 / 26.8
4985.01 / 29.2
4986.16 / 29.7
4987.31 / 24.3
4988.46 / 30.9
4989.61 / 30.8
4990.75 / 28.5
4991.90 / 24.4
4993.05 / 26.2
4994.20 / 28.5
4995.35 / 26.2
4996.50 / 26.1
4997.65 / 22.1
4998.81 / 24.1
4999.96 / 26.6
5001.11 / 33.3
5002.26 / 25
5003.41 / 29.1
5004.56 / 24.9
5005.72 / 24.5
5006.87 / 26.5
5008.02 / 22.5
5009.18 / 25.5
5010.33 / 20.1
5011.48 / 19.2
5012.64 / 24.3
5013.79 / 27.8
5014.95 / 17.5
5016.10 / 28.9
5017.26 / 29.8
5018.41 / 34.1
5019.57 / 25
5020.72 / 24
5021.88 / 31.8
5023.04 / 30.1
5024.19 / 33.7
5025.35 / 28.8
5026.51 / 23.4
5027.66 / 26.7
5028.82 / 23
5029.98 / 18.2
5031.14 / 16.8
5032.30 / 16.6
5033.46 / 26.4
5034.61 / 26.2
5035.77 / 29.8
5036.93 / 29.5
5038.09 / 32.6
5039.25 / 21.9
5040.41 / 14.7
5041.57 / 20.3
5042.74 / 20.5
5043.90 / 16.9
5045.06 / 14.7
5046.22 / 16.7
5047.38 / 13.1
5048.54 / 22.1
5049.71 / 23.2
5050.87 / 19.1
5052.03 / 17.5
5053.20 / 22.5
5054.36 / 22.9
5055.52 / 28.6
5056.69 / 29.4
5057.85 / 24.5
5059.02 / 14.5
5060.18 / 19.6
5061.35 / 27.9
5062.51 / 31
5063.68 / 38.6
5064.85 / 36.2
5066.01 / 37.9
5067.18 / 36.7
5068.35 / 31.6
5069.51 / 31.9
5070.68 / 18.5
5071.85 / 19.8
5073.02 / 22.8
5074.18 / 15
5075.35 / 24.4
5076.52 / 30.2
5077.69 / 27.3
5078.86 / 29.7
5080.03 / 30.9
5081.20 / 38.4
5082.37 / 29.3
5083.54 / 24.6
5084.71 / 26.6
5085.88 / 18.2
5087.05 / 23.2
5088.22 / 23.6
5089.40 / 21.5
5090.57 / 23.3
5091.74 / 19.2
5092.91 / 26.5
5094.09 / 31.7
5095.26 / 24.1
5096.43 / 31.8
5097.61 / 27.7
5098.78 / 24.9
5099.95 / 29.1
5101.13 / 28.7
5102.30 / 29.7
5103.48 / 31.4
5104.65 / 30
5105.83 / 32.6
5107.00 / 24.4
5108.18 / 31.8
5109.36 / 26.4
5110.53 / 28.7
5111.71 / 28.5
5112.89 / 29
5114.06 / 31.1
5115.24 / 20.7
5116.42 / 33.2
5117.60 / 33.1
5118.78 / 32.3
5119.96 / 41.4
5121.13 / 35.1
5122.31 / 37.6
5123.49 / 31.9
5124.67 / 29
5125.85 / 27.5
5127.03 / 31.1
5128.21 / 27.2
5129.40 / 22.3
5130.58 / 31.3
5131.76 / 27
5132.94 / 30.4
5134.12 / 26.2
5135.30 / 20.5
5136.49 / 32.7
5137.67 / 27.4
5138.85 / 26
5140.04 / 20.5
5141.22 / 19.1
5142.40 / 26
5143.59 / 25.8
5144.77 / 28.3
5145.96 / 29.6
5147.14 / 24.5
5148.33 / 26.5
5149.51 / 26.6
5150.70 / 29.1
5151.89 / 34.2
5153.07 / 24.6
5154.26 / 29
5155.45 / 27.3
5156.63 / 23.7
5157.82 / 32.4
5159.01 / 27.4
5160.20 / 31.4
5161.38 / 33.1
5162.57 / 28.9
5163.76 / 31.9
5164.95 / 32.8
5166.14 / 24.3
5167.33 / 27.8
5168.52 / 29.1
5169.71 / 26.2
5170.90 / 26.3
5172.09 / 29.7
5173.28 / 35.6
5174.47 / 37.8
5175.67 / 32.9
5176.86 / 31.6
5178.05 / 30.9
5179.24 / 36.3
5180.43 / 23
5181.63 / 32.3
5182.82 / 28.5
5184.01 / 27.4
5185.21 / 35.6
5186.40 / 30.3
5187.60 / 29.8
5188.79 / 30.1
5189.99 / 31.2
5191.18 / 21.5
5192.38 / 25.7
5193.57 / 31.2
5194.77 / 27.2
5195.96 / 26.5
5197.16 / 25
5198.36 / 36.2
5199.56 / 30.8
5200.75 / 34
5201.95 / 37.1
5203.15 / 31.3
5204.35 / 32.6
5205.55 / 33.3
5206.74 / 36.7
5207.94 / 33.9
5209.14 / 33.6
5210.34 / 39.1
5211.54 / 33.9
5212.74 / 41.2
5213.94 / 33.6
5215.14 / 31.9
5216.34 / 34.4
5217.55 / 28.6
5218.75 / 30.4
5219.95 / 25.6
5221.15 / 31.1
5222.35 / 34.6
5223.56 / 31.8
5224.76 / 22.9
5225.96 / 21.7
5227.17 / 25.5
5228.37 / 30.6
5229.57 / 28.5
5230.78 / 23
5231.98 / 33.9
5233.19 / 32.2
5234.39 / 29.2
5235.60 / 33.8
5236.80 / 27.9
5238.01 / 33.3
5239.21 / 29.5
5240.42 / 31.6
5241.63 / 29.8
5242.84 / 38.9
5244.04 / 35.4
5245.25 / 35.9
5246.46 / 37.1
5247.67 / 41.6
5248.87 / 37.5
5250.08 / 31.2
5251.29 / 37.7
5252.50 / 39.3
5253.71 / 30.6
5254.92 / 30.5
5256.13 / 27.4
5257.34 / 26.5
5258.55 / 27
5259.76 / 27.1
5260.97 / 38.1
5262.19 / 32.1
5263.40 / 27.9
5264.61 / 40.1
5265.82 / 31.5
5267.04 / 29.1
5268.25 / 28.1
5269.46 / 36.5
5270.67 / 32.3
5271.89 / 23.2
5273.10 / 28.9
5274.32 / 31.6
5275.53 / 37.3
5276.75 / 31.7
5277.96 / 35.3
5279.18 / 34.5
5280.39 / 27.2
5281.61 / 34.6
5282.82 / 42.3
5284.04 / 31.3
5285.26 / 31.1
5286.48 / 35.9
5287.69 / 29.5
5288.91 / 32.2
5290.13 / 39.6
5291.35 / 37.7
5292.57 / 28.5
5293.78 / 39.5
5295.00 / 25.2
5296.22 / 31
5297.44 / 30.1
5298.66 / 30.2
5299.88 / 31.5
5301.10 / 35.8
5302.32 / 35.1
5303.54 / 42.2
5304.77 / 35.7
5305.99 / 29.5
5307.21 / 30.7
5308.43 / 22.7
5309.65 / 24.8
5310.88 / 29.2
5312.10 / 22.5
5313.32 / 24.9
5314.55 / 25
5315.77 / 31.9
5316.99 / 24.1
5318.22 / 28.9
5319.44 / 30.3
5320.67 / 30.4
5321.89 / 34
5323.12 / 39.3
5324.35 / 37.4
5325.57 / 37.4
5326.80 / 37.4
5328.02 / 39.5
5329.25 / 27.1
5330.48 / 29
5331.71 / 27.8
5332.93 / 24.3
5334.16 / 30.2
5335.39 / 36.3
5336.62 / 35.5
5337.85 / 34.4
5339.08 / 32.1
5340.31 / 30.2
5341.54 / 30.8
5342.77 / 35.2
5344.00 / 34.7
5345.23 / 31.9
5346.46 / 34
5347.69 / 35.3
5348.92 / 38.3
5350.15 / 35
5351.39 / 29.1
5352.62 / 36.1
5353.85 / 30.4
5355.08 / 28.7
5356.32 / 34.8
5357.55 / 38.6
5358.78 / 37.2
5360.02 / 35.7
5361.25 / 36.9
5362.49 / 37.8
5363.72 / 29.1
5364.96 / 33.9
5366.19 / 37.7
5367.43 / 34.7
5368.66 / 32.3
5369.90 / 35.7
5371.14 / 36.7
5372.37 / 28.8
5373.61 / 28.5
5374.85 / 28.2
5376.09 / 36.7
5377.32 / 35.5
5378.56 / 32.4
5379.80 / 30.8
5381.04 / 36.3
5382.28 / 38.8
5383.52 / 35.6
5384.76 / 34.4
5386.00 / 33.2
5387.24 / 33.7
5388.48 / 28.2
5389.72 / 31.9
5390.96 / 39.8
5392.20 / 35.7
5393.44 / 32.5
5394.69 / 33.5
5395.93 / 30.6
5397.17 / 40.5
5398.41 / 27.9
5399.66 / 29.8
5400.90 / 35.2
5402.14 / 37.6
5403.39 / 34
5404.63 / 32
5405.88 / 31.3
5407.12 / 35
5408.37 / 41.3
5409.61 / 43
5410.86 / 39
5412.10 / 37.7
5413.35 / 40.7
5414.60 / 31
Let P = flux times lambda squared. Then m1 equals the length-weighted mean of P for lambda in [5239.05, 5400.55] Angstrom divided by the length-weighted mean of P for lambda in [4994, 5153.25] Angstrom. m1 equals 1.4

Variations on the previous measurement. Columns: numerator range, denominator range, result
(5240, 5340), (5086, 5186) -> 1.19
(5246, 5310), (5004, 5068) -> 1.45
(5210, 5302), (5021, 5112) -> 1.35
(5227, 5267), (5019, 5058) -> 1.50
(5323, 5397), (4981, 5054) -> 1.56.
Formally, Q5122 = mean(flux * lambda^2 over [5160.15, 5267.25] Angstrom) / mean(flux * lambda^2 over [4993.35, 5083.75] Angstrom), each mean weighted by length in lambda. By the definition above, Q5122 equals 1.33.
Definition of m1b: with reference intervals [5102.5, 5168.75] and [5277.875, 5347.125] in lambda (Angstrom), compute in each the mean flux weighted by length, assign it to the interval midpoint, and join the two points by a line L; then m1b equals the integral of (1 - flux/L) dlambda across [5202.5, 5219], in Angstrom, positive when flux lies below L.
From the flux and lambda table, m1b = -2.1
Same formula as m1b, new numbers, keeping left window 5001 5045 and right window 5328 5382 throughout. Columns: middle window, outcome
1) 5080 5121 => -2.3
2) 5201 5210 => -1.5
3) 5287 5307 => -1.0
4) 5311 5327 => 0.8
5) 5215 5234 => 0.5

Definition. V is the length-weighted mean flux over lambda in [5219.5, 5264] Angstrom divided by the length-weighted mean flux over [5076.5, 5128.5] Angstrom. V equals 1.09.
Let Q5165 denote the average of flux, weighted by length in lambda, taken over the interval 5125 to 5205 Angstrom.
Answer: 28.9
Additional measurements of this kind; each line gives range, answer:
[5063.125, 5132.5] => 28.6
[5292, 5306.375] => 32.9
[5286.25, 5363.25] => 32.5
